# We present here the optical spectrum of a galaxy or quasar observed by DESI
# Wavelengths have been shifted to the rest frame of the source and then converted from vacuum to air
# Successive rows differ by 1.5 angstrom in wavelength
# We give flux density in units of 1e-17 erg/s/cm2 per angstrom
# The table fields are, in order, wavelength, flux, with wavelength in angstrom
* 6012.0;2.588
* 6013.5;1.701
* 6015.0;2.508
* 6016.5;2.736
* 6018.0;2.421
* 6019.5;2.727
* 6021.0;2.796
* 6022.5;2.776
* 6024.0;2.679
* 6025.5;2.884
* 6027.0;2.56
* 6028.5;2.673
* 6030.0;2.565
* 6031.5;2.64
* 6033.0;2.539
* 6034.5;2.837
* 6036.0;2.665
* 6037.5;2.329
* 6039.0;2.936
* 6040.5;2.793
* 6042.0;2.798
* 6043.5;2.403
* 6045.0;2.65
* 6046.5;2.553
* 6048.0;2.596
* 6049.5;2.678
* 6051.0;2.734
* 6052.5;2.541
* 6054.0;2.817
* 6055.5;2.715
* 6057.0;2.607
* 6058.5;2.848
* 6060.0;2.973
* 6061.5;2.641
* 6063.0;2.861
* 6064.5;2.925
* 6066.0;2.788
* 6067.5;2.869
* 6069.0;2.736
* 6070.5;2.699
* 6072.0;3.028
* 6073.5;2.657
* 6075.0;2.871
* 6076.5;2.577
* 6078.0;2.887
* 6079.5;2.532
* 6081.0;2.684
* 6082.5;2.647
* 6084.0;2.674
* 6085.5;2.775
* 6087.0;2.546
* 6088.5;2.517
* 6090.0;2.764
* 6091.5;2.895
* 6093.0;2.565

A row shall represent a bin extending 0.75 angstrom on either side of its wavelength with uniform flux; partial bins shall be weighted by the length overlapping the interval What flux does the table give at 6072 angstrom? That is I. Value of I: 3.028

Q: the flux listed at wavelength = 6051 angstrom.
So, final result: 2.734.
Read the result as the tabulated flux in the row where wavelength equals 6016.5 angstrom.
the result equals 2.736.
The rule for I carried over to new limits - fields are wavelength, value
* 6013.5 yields 1.701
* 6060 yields 2.973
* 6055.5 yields 2.715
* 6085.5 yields 2.775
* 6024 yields 2.679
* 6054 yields 2.817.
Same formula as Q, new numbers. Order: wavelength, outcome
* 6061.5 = 2.641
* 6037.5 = 2.329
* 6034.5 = 2.837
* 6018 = 2.421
